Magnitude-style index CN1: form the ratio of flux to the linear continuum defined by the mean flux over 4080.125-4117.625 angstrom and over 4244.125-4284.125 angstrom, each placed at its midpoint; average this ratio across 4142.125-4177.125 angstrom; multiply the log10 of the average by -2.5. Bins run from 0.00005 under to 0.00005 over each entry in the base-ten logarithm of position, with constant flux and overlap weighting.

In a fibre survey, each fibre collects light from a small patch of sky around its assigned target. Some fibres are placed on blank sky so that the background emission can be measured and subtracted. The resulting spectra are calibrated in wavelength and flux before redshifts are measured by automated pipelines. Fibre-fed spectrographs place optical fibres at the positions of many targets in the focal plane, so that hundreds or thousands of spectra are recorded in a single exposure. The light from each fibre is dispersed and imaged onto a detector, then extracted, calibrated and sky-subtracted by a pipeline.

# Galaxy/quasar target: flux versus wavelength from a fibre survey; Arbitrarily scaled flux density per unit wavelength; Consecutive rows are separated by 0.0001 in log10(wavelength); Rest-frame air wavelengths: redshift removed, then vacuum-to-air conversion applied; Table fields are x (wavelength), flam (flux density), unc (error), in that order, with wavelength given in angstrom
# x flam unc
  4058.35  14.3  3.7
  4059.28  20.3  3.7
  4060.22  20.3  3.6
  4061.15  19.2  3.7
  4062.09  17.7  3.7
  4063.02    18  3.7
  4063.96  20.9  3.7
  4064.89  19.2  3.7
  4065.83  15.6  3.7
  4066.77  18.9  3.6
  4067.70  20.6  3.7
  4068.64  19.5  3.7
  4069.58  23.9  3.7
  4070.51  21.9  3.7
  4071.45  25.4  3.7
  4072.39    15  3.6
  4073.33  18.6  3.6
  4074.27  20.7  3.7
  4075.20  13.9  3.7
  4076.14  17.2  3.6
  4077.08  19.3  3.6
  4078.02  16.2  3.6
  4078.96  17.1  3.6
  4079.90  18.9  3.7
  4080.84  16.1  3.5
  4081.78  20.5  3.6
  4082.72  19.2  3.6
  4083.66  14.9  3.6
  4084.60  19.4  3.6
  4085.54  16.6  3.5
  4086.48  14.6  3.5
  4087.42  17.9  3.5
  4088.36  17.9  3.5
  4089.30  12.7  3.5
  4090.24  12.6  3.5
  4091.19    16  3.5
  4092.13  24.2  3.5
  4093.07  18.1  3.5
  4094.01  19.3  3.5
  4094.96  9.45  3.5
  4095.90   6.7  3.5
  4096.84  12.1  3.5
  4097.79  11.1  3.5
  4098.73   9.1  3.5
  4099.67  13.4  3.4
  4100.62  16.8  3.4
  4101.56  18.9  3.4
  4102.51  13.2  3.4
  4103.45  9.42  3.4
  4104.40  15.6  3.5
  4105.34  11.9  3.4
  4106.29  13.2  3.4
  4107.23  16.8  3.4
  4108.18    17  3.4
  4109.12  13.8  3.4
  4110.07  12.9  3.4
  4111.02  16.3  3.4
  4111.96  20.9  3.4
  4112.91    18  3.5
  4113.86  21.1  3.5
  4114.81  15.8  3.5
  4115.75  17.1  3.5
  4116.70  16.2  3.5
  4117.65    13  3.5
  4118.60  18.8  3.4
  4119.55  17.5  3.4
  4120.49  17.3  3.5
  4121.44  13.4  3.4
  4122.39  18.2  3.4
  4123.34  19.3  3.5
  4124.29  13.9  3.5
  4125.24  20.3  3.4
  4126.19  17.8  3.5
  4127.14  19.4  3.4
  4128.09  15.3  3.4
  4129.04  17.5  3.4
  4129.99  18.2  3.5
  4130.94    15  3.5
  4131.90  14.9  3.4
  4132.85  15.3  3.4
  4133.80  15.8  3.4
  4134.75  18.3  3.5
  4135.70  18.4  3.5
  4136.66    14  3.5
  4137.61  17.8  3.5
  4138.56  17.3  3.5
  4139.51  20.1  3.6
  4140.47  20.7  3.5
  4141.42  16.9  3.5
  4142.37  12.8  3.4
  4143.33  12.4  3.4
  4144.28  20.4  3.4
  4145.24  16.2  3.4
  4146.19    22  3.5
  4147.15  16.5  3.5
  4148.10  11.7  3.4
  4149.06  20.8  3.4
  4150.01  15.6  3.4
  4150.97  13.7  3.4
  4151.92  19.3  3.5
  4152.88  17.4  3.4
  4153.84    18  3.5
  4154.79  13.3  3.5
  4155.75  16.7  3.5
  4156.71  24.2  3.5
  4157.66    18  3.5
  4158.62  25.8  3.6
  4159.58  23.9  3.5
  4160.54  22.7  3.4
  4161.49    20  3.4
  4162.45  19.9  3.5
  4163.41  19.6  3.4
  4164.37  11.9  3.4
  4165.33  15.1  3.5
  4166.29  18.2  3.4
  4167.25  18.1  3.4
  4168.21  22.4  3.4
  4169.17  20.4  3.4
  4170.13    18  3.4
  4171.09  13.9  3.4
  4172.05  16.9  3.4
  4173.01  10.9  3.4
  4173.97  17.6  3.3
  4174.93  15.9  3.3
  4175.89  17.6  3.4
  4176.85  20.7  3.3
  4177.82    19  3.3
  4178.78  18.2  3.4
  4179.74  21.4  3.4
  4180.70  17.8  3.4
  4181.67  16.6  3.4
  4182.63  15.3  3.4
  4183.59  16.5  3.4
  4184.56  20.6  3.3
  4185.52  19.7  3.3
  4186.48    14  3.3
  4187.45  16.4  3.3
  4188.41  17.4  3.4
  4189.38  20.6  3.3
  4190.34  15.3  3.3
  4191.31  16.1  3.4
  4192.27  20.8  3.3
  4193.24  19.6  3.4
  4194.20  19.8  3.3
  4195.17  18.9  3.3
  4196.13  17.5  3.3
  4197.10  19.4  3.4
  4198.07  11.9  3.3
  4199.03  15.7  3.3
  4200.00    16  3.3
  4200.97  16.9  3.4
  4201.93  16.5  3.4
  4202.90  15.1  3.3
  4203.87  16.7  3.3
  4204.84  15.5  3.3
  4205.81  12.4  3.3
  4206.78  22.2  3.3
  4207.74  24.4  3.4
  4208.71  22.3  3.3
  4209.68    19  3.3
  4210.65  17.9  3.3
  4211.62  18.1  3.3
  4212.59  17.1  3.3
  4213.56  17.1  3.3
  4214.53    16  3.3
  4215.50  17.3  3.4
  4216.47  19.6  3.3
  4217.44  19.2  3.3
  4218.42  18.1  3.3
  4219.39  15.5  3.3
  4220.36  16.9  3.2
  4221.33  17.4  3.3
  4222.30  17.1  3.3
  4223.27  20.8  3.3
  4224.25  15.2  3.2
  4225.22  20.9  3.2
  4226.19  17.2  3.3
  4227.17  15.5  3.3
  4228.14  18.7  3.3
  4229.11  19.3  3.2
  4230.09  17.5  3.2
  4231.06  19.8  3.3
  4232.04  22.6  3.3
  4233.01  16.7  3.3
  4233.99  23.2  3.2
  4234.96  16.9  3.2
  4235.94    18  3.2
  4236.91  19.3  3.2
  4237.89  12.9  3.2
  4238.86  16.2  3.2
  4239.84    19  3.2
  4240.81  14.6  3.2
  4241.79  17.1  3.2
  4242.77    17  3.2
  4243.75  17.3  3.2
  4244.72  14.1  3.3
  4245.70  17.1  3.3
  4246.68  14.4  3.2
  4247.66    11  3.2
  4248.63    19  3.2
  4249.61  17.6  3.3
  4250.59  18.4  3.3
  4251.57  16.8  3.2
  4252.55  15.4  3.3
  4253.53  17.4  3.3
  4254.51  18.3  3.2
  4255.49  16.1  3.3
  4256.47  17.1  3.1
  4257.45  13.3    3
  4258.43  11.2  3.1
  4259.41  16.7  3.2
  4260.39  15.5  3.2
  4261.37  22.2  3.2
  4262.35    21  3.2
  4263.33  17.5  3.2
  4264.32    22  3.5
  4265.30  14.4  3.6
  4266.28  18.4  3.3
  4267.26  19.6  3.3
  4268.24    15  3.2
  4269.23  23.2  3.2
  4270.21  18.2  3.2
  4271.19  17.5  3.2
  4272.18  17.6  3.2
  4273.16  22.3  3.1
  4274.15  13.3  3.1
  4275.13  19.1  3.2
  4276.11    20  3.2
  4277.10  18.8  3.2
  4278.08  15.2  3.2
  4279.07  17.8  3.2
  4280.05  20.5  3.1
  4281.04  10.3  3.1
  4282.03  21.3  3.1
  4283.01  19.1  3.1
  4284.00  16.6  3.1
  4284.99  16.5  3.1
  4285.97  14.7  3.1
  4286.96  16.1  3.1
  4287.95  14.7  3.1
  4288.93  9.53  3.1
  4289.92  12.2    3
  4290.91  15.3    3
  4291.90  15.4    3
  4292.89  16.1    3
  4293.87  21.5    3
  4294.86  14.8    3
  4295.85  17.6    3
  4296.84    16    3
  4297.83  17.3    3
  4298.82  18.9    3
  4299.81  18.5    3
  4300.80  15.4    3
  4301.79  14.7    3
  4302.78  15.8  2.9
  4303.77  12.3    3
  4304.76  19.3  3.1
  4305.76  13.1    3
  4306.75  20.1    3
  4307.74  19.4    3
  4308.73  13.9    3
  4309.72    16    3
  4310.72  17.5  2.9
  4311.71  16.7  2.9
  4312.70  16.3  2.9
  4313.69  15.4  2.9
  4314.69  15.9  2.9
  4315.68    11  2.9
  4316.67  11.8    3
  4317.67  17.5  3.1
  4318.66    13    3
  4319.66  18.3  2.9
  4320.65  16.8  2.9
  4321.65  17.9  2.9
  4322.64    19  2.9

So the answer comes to -0.10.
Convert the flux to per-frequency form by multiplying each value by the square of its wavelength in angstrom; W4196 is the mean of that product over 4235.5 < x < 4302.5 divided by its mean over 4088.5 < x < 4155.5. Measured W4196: 1.12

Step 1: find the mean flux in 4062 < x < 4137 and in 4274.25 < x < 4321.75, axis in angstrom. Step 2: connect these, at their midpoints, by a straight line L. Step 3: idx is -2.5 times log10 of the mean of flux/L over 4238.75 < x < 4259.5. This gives 0.02 mag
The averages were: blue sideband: 16.7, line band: 16.1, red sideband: 16.3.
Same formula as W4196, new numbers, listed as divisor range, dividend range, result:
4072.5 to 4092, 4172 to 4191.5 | 1.07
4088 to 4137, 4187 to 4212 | 1.18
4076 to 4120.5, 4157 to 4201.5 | 1.18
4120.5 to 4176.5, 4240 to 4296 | 1.02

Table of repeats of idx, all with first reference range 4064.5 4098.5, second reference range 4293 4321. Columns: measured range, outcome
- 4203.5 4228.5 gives -0.09 mag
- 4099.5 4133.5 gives 0.05 mag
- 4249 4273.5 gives -0.08 mag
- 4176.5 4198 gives -0.09 mag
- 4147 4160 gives -0.08 mag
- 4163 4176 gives 0.00 mag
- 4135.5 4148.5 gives 0.00 mag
